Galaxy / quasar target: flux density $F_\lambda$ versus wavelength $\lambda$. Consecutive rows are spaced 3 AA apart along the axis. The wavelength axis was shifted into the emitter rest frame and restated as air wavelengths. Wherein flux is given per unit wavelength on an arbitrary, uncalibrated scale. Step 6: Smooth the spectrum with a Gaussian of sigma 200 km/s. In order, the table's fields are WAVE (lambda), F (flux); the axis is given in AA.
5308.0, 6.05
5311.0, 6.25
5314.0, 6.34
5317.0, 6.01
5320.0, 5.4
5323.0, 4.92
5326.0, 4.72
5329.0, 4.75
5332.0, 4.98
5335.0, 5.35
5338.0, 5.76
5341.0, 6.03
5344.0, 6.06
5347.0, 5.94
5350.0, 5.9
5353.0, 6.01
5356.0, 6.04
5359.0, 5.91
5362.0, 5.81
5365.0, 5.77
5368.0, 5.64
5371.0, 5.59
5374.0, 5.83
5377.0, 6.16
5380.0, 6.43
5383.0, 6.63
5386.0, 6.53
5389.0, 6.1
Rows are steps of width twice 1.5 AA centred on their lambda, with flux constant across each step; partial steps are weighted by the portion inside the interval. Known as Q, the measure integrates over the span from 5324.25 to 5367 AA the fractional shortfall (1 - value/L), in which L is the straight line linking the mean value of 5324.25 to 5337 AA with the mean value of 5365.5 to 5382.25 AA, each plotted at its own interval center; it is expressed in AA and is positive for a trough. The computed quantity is -2.6 AA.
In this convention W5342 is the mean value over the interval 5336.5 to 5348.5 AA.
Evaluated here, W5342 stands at 5.95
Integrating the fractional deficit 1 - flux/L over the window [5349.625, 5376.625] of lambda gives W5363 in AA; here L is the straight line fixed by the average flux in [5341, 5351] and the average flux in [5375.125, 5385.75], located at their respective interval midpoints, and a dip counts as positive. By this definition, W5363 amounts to 1.5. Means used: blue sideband 5.98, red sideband 6.4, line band 5.84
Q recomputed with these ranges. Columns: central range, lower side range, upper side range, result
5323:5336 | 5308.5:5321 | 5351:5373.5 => 2.3 AA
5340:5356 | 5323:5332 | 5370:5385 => -1.9 AA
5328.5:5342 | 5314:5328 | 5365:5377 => 0.2 AA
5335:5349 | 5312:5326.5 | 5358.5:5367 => -0.5 AA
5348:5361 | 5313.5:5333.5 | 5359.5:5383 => -0.6 AA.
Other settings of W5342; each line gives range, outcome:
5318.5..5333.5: 4.95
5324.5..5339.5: 5.11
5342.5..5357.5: 5.99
